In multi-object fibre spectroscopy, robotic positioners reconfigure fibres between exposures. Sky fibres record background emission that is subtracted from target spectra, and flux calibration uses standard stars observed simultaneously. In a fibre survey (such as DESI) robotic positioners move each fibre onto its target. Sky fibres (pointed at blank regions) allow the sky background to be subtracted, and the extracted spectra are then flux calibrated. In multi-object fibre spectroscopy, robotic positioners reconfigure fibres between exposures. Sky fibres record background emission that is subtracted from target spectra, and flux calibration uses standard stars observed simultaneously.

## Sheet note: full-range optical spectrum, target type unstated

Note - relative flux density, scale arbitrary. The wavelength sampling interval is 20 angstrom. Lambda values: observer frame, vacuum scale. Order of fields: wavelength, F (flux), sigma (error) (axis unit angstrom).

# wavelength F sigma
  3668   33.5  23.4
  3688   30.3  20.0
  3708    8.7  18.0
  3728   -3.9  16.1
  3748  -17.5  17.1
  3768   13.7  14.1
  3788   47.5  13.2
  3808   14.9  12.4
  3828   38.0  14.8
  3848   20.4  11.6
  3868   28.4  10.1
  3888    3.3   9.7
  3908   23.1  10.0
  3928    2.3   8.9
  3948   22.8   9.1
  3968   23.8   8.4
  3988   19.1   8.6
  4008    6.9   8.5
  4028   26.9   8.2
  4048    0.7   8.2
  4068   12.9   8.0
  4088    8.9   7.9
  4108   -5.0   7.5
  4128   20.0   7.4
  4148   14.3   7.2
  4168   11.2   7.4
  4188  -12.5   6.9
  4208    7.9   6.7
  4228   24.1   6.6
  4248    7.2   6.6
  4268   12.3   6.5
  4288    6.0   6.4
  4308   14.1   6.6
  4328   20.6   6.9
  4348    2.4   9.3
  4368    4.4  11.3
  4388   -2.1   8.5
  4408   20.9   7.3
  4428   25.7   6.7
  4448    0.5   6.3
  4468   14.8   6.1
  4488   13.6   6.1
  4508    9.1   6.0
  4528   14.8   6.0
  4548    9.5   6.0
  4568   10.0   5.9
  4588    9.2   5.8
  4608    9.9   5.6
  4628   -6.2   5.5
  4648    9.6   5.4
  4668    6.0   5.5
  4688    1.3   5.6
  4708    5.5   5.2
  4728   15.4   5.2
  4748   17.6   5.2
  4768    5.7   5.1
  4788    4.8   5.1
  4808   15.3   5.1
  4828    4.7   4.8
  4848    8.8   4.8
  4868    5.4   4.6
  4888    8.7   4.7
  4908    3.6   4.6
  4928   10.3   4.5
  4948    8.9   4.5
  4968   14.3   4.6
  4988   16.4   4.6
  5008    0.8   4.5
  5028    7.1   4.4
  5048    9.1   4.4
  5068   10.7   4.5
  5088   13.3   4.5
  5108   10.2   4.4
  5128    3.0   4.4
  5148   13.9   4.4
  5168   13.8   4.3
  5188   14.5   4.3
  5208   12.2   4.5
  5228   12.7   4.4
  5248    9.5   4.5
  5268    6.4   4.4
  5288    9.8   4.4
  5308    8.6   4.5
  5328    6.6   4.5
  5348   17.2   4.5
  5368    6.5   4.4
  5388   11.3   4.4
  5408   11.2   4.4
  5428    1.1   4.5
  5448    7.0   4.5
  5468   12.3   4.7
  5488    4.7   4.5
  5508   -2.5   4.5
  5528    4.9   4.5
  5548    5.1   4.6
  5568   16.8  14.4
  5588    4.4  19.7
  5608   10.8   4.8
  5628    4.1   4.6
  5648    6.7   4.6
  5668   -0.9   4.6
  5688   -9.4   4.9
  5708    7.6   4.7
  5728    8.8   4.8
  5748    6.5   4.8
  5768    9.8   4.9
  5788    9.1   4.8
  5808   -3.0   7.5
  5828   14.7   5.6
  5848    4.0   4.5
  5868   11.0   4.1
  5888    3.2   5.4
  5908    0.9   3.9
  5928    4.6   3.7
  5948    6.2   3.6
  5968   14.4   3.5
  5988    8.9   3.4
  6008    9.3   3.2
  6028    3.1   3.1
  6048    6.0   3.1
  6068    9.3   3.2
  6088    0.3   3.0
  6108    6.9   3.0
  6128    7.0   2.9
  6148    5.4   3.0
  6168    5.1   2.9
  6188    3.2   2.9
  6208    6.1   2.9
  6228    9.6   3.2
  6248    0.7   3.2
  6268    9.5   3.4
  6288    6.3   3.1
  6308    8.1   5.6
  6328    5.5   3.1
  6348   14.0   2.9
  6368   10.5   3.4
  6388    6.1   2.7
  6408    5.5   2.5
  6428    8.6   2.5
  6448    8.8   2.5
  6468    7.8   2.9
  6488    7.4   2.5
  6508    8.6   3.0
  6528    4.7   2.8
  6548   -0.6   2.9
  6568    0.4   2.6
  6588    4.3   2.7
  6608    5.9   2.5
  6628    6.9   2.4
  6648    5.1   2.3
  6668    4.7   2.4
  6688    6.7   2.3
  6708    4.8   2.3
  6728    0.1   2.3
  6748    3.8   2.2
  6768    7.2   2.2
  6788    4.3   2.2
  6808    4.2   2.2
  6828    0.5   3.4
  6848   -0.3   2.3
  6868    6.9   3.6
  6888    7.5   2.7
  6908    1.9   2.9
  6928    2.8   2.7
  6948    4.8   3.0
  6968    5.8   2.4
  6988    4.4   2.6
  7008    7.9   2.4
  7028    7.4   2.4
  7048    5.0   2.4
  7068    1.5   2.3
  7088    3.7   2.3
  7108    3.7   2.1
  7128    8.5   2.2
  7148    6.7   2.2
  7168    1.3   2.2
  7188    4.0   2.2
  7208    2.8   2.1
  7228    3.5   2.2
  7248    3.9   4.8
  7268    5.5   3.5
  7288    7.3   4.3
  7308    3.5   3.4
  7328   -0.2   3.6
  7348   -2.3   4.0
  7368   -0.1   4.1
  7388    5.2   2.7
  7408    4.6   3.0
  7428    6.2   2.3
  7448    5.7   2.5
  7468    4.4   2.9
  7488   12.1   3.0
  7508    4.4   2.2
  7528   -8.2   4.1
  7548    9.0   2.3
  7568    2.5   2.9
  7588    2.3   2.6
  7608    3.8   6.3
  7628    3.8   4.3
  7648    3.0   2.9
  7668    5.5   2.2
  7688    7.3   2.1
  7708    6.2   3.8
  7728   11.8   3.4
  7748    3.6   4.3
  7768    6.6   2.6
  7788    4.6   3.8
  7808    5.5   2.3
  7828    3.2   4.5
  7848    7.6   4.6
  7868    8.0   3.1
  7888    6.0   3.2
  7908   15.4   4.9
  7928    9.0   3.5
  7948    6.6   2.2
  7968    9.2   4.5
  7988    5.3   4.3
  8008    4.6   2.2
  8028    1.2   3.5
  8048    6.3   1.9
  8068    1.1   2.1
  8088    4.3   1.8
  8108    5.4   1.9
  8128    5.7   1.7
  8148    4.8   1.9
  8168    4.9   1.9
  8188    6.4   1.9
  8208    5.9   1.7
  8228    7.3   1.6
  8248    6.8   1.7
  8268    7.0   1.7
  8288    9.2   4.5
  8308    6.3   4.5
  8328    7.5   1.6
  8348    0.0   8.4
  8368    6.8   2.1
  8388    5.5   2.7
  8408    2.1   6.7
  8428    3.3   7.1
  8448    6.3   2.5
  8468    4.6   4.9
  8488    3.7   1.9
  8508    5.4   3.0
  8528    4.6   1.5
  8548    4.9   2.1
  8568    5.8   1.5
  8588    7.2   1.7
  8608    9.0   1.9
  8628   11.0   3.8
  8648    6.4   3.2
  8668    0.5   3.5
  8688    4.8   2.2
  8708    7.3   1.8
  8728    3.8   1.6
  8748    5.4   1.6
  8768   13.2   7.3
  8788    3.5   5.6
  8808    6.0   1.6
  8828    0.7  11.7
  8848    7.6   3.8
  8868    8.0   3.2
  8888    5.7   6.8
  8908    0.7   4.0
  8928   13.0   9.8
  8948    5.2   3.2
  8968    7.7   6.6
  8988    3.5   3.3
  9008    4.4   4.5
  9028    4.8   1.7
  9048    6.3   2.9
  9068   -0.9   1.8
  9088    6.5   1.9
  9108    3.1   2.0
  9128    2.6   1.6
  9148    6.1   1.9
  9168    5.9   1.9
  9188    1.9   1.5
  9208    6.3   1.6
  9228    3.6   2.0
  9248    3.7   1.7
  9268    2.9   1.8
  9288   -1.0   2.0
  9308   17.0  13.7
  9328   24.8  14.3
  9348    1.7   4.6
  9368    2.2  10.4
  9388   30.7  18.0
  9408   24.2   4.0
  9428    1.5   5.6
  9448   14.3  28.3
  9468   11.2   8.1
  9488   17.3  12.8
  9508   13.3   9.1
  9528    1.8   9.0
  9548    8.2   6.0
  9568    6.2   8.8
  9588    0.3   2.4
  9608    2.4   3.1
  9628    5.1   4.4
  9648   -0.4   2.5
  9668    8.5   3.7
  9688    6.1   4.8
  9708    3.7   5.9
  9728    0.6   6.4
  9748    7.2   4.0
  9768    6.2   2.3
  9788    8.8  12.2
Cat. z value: 1.52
